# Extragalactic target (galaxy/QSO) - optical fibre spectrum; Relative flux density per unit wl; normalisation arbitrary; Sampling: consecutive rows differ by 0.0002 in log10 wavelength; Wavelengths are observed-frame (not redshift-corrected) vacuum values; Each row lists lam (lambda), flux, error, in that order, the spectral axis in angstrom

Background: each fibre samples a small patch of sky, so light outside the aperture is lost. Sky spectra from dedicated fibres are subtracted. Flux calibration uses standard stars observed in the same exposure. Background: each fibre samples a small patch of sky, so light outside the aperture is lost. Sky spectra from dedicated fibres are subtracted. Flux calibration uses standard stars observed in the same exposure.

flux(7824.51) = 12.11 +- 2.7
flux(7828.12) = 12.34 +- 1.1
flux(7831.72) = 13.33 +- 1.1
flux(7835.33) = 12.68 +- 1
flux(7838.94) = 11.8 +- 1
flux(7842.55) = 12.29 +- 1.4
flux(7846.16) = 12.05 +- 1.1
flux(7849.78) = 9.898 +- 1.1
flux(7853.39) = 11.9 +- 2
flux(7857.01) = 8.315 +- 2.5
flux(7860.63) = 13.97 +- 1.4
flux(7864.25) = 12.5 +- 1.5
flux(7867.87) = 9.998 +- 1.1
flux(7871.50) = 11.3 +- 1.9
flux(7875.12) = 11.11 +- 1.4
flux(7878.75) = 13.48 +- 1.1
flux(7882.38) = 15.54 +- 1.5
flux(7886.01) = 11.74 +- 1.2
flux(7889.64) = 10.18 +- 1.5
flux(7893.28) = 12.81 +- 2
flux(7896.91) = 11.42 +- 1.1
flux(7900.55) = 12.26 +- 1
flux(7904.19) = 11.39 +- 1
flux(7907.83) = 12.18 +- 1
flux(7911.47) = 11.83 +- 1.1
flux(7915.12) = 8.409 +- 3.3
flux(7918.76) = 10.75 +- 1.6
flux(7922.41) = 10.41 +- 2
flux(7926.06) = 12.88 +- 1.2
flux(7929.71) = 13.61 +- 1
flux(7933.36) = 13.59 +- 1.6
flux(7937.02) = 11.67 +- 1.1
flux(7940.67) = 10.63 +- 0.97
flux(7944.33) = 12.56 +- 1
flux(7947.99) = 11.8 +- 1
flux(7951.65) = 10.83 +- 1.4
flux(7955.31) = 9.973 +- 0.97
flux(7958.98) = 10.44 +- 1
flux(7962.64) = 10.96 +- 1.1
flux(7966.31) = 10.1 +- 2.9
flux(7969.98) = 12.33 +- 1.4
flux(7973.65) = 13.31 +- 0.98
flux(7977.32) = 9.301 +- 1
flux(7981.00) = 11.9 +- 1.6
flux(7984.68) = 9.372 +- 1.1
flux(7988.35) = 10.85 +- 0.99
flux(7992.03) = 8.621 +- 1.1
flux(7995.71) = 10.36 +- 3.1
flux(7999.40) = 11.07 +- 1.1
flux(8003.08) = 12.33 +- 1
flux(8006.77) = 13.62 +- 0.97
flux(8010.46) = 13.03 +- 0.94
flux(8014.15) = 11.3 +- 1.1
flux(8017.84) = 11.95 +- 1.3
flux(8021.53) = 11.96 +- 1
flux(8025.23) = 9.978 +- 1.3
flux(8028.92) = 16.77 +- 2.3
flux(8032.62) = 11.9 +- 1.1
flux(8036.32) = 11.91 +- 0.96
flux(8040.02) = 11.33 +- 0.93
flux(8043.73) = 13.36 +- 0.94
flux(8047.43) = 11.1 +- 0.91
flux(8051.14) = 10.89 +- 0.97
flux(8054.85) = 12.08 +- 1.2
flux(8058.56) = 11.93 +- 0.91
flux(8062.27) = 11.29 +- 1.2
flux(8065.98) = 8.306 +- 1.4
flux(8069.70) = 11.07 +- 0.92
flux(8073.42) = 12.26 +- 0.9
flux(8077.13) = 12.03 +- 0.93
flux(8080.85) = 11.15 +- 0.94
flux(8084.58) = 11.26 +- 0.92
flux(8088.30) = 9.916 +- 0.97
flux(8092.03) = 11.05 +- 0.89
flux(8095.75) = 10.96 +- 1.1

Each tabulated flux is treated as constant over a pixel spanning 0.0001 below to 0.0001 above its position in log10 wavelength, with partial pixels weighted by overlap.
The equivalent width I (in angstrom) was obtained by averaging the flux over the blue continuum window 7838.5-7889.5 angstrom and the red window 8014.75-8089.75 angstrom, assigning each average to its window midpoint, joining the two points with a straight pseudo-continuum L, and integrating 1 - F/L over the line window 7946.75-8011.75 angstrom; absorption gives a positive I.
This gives 3.3 angstrom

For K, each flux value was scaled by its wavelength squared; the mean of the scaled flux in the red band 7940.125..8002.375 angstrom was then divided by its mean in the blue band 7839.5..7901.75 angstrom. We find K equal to 0.94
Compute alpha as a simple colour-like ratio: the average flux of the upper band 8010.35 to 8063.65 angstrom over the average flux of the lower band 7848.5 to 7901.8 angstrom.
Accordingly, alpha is 1.02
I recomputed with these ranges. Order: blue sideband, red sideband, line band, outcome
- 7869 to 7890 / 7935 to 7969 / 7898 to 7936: -0.29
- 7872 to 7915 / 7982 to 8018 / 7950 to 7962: 1.13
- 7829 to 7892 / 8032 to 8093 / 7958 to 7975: 0.26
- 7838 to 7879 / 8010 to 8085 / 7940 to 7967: 1.51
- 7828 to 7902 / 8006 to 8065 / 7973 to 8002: 3.61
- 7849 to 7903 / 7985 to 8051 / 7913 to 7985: 3.05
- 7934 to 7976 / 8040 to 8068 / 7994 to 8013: -1.24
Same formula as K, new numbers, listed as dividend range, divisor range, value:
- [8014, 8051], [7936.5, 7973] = 1.11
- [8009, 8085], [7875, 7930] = 1.03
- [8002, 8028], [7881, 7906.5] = 1.04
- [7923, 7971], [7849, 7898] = 1.00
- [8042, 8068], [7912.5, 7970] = 1.03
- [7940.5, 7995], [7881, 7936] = 0.93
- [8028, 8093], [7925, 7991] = 1.04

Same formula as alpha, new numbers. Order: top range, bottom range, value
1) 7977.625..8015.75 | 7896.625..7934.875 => 0.95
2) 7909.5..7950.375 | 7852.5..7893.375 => 0.98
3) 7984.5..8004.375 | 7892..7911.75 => 0.87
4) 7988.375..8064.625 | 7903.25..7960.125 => 1.03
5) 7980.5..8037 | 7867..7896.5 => 0.97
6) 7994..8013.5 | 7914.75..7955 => 1.04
